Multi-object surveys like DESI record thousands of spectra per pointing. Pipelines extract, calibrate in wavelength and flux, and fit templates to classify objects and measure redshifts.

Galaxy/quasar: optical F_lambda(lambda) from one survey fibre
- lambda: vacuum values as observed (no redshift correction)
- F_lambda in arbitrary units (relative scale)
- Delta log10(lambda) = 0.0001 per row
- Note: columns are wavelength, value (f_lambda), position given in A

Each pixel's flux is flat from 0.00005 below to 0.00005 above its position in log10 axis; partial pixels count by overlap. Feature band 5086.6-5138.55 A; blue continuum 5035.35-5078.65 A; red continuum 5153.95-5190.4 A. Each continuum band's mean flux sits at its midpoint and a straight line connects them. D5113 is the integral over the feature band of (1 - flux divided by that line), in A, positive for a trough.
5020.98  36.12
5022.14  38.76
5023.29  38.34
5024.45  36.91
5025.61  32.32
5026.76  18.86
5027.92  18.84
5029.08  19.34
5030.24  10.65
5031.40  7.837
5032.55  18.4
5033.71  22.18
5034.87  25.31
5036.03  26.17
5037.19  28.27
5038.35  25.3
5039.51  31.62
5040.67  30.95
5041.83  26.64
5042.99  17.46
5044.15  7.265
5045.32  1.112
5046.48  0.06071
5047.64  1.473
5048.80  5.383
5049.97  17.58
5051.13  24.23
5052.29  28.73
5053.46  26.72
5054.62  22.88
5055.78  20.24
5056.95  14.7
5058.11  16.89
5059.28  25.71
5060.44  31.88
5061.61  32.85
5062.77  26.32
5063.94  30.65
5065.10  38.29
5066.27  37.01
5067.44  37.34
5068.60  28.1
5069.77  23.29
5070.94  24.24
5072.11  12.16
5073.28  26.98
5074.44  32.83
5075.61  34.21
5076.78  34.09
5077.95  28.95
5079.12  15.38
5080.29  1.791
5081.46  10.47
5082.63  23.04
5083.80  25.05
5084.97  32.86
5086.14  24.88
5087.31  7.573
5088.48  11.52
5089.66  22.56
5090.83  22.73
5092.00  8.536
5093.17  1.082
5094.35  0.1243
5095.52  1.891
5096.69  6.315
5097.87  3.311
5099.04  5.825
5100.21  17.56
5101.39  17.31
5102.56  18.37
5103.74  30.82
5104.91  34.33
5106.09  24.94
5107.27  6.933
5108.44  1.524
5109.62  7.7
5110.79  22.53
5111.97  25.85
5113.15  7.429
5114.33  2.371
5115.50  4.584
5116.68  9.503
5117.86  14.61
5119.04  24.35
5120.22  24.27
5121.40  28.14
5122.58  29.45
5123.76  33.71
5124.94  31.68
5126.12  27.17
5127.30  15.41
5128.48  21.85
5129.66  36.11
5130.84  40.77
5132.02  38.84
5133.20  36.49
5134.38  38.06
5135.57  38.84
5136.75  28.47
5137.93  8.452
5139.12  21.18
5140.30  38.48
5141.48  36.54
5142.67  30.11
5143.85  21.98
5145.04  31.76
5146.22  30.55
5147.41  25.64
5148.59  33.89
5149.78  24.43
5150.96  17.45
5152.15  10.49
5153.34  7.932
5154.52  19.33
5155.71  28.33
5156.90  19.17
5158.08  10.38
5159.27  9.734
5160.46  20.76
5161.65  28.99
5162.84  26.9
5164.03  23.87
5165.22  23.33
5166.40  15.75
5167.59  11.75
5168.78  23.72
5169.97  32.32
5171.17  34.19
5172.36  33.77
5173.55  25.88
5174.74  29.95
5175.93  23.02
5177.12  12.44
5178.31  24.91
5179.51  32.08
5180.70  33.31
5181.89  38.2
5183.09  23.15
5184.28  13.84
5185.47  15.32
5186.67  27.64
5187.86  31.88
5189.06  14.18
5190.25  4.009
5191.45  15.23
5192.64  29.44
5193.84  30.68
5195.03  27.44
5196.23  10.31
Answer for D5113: 9.59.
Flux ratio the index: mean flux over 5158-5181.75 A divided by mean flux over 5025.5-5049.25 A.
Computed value 1.38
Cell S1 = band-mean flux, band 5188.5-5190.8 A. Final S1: 9.14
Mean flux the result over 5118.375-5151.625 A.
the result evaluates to 29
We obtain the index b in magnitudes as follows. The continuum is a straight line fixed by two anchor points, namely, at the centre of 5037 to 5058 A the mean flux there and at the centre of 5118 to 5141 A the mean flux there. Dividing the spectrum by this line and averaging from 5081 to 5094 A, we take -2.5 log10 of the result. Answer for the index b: 0.35 mag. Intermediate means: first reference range 18.1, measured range 17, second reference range 29.3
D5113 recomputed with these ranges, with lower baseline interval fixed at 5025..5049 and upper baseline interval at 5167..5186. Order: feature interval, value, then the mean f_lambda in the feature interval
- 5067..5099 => 3.26 A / 18.3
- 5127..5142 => -4.97 A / 31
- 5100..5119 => 5.44 A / 15.6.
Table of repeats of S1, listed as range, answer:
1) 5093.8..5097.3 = 2.81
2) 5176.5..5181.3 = 25.7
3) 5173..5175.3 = 27.9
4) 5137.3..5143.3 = 26.9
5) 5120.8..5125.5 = 30.7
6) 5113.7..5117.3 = 5.58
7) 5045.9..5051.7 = 9.72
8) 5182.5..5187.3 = 20.1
